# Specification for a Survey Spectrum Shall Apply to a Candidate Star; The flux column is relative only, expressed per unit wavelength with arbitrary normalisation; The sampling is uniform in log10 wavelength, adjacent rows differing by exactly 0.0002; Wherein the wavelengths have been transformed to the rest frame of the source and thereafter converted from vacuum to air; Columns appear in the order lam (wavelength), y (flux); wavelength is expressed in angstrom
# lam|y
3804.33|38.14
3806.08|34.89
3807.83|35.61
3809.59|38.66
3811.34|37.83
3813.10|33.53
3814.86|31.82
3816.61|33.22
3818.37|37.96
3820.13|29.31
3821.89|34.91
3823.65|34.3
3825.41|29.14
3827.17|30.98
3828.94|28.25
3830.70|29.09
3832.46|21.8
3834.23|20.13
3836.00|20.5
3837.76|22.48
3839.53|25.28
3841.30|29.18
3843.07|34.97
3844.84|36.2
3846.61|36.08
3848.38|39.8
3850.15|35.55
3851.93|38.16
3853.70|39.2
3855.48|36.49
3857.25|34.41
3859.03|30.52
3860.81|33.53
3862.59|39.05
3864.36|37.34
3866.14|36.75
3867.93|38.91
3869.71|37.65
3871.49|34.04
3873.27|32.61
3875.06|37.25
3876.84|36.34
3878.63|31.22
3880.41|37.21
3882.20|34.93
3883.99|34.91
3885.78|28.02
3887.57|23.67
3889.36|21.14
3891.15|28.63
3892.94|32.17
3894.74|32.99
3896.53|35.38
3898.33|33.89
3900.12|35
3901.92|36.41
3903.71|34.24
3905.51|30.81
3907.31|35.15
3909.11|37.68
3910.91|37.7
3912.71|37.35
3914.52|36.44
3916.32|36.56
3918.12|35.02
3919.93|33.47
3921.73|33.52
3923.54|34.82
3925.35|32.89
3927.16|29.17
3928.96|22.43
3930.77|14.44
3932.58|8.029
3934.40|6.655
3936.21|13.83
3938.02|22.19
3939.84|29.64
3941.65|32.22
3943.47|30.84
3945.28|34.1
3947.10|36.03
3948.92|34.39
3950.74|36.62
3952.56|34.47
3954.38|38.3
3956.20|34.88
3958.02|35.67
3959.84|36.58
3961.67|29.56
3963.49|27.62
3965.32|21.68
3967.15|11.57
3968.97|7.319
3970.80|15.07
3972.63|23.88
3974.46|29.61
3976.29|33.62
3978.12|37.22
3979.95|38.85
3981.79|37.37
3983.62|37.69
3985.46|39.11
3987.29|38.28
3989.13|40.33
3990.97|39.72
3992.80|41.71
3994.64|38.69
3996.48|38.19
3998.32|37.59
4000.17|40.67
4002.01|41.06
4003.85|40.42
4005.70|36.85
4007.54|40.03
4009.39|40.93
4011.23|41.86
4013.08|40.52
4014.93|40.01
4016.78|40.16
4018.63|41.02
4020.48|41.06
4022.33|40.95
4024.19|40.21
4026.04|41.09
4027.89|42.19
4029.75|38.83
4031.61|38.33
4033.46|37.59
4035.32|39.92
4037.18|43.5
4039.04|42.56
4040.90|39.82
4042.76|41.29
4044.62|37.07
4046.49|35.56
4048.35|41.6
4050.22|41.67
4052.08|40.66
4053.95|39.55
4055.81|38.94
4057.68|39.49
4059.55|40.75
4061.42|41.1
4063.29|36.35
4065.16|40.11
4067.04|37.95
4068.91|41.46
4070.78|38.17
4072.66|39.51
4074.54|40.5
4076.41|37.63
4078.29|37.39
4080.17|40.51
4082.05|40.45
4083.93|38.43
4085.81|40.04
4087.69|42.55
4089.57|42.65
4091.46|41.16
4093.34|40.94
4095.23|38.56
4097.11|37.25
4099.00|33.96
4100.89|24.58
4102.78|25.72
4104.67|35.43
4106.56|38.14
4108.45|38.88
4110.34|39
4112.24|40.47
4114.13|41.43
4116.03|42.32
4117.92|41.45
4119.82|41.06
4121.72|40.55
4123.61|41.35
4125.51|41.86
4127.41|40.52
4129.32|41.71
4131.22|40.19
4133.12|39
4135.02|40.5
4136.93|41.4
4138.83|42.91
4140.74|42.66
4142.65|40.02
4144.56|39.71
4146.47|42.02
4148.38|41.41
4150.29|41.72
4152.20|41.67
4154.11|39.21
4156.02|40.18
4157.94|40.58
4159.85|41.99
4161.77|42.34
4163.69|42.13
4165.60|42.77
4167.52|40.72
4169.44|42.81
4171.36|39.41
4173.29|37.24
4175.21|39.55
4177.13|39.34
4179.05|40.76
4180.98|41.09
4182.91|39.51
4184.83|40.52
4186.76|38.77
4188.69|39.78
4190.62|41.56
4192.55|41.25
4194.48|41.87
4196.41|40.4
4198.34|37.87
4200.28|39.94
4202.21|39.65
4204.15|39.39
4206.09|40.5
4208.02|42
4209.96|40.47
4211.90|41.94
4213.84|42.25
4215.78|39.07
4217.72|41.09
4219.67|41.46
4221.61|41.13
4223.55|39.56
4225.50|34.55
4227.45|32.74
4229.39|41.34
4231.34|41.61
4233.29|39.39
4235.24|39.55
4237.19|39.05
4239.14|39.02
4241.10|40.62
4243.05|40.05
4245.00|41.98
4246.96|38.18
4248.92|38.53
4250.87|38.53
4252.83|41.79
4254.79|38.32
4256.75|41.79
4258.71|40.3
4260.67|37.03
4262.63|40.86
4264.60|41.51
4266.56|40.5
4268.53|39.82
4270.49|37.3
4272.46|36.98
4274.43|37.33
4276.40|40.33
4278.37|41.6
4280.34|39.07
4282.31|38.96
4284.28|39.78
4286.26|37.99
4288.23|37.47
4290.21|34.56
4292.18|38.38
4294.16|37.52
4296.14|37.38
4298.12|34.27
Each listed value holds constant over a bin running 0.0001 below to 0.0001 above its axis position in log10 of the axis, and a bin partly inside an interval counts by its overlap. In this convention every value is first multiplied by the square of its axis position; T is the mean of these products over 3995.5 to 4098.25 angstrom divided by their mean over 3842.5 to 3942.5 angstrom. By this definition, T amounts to 1.34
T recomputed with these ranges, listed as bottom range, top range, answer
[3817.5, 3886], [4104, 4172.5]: 1.43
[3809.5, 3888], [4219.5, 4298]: 1.45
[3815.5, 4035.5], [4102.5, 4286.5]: 1.37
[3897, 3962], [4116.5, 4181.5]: 1.46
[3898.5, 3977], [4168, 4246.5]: 1.56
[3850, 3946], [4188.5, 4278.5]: 1.48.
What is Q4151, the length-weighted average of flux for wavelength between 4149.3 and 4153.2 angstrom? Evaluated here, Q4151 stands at 41.7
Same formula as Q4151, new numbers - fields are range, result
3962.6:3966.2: 24.6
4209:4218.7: 40.9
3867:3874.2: 35.8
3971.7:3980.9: 32.6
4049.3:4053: 41.2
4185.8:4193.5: 40.3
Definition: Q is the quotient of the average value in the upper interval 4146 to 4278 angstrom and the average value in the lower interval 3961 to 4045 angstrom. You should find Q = 1.1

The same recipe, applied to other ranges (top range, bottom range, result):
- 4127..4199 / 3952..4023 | 1.16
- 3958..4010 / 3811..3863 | 1.05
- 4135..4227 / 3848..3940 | 1.27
